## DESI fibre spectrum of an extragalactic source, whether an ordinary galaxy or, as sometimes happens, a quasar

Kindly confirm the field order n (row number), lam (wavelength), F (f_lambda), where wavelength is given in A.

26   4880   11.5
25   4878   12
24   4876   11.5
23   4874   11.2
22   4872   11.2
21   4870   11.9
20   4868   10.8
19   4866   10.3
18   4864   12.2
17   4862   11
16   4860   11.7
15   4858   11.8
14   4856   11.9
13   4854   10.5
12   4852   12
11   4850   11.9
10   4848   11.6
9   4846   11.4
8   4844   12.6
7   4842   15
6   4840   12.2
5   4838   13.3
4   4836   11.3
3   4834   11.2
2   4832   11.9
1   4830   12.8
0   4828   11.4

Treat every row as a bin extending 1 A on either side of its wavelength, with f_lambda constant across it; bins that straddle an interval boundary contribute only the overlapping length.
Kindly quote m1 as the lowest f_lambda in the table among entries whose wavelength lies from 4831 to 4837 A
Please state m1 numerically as 11.2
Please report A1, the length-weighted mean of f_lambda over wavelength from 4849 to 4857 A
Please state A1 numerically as 11.6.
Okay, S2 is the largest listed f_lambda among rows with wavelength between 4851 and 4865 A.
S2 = 12.2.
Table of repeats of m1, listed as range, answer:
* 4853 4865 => 10.5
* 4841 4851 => 11.4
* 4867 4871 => 10.8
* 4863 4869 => 10.3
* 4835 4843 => 11.3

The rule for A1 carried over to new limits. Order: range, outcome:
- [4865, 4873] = 11.1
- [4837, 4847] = 12.9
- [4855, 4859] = 11.9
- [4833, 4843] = 12.6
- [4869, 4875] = 11.4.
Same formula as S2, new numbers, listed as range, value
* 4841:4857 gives 15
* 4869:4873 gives 11.9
